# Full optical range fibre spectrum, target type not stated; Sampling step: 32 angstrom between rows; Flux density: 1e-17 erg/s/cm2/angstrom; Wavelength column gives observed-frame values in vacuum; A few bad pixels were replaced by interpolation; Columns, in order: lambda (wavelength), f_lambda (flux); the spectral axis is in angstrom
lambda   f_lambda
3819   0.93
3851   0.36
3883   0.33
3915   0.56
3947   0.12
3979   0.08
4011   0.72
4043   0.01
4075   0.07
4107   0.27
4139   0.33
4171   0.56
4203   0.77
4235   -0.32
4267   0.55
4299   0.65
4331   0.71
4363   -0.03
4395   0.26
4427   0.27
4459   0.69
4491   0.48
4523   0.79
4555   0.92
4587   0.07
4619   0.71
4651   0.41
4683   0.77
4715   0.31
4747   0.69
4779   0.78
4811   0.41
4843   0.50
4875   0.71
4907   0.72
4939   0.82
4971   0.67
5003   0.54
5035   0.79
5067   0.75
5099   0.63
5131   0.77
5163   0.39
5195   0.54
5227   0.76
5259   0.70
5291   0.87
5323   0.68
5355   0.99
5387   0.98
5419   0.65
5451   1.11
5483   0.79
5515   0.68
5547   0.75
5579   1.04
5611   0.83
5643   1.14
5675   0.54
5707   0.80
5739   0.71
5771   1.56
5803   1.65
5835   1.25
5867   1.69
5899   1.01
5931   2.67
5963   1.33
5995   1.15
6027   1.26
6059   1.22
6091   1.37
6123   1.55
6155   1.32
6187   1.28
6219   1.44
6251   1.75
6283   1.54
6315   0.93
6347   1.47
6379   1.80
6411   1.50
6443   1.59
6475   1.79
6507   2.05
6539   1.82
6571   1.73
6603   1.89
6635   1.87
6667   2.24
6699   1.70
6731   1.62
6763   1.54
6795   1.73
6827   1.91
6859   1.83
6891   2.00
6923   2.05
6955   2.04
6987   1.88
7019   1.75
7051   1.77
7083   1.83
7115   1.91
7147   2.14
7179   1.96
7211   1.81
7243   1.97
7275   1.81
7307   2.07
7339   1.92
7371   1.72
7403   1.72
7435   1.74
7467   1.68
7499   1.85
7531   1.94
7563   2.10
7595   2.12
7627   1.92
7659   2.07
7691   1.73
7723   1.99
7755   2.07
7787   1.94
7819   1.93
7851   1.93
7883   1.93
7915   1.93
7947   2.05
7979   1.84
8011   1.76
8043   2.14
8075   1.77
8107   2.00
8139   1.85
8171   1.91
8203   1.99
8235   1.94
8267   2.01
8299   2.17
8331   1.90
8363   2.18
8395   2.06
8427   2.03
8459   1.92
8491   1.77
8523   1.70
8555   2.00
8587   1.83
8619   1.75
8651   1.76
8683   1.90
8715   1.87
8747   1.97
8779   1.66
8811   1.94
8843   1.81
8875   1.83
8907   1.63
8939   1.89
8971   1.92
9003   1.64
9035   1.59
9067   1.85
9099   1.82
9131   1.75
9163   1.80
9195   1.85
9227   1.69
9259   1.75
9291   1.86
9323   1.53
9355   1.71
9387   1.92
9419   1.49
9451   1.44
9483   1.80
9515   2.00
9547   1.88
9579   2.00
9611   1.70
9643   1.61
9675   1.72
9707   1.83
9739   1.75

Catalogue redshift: 0.44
